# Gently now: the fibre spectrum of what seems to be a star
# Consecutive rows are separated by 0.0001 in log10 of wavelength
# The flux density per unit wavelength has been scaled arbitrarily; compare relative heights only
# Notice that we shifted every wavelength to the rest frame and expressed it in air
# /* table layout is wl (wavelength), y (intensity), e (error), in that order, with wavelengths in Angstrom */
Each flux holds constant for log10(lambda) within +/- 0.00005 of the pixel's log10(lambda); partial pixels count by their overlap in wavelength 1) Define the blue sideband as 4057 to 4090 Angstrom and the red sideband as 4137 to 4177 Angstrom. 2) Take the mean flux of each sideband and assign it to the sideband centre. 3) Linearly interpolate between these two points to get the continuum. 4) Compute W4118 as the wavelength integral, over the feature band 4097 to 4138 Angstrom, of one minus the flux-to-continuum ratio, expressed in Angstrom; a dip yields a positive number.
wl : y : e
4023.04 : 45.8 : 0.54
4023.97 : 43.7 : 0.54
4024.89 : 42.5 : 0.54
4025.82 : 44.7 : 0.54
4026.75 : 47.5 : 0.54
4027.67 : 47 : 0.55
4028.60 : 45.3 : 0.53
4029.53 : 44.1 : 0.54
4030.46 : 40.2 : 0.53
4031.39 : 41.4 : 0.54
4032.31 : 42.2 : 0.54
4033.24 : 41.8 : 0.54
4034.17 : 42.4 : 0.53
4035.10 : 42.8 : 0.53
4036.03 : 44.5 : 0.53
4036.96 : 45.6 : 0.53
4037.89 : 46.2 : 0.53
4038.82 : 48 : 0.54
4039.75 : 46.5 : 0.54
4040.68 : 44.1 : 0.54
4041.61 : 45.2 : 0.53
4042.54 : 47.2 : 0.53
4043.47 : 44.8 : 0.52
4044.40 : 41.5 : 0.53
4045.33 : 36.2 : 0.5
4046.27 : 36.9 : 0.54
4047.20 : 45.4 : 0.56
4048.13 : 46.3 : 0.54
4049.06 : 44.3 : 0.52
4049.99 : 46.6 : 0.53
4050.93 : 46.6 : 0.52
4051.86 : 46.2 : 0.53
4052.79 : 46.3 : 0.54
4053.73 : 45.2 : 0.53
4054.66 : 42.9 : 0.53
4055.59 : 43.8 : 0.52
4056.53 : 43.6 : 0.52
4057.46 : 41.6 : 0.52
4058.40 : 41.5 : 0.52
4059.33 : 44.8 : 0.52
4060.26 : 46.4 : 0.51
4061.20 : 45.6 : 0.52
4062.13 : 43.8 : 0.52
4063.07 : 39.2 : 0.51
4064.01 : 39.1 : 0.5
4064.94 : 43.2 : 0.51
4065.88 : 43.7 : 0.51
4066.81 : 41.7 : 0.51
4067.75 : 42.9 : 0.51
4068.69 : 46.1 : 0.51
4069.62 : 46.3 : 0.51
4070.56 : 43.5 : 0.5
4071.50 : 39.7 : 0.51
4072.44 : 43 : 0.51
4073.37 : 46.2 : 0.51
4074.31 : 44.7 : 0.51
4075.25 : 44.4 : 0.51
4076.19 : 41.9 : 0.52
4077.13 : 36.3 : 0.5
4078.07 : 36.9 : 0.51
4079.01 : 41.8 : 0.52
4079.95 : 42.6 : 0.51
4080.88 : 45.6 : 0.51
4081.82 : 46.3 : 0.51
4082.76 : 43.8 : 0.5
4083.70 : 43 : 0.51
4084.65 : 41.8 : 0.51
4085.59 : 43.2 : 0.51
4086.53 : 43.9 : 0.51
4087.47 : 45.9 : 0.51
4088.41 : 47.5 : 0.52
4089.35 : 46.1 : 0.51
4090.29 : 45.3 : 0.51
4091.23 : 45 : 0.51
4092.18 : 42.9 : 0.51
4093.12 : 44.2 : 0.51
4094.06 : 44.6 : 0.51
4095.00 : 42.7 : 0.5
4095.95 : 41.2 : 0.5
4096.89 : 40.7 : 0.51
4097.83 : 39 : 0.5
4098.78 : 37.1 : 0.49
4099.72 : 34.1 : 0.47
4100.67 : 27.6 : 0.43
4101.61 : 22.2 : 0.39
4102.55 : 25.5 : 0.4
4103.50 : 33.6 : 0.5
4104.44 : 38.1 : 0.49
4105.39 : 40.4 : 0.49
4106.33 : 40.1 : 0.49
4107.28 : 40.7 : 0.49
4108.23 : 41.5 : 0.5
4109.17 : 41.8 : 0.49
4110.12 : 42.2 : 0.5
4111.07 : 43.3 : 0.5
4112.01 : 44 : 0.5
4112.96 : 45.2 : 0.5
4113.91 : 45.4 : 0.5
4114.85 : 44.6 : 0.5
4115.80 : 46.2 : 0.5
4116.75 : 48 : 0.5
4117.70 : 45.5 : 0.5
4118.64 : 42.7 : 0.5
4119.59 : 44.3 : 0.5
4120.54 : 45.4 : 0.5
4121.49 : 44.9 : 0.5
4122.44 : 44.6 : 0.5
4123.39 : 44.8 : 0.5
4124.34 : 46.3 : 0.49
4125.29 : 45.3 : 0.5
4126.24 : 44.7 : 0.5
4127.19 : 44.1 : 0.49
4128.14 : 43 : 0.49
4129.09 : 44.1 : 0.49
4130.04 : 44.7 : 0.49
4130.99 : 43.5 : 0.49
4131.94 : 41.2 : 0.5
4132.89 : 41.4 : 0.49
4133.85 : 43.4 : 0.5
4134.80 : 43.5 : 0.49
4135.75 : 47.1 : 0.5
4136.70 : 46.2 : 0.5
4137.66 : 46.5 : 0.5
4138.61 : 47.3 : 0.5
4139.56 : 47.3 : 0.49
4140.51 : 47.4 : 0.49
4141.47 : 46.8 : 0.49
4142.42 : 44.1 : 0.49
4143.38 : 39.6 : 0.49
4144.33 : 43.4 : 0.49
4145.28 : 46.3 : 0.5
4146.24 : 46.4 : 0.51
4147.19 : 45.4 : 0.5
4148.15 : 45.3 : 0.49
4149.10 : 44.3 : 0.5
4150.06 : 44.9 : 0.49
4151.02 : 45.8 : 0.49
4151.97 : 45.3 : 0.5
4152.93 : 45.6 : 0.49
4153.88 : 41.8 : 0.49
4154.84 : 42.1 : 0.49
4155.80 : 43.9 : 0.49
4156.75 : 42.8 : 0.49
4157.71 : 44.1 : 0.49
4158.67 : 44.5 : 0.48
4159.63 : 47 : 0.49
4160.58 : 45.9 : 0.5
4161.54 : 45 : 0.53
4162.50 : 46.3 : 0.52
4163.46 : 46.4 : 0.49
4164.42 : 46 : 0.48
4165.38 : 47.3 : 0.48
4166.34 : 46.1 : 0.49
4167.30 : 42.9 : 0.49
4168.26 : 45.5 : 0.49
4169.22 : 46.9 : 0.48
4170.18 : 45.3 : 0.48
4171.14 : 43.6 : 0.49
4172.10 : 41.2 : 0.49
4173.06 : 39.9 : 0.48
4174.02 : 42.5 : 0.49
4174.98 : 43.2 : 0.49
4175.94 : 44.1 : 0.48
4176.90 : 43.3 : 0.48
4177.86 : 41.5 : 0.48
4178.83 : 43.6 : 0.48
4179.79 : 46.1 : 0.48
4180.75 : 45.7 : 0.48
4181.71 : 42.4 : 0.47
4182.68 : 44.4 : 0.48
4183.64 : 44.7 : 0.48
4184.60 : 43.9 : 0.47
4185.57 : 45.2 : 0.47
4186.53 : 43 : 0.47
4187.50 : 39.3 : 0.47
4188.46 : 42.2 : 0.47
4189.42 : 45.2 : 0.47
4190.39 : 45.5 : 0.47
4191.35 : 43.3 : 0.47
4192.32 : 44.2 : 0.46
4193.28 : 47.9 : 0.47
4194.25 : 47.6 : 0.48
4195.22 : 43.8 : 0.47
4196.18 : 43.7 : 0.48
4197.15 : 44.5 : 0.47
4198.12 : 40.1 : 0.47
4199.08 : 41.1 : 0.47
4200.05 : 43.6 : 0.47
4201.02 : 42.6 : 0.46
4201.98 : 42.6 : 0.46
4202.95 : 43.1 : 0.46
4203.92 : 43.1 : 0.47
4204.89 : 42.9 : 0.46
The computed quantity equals 2.1 Angstrom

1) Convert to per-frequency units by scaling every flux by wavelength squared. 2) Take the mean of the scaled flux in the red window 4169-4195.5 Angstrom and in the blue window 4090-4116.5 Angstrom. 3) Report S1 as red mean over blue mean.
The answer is 1.1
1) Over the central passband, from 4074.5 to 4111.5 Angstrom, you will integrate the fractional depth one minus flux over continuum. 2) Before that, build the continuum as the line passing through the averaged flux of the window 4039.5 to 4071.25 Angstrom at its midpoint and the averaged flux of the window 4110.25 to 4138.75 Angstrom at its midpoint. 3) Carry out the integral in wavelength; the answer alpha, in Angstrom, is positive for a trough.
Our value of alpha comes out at 3.0 Angstrom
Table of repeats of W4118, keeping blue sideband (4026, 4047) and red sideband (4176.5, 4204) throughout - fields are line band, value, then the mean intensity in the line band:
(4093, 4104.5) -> 2.1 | 35.9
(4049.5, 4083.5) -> 0.2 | 43.4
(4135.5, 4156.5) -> -0.7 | 45.1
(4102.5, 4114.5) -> 0.8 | 40.7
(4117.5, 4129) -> -0.2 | 44.6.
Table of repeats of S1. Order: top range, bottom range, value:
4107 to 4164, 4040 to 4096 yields 1.06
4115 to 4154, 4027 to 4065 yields 1.07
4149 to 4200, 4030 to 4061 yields 1.07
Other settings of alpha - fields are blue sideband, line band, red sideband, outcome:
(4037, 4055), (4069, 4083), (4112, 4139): 0.55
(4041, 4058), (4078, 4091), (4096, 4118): -0.92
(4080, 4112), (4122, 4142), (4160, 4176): -1.05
